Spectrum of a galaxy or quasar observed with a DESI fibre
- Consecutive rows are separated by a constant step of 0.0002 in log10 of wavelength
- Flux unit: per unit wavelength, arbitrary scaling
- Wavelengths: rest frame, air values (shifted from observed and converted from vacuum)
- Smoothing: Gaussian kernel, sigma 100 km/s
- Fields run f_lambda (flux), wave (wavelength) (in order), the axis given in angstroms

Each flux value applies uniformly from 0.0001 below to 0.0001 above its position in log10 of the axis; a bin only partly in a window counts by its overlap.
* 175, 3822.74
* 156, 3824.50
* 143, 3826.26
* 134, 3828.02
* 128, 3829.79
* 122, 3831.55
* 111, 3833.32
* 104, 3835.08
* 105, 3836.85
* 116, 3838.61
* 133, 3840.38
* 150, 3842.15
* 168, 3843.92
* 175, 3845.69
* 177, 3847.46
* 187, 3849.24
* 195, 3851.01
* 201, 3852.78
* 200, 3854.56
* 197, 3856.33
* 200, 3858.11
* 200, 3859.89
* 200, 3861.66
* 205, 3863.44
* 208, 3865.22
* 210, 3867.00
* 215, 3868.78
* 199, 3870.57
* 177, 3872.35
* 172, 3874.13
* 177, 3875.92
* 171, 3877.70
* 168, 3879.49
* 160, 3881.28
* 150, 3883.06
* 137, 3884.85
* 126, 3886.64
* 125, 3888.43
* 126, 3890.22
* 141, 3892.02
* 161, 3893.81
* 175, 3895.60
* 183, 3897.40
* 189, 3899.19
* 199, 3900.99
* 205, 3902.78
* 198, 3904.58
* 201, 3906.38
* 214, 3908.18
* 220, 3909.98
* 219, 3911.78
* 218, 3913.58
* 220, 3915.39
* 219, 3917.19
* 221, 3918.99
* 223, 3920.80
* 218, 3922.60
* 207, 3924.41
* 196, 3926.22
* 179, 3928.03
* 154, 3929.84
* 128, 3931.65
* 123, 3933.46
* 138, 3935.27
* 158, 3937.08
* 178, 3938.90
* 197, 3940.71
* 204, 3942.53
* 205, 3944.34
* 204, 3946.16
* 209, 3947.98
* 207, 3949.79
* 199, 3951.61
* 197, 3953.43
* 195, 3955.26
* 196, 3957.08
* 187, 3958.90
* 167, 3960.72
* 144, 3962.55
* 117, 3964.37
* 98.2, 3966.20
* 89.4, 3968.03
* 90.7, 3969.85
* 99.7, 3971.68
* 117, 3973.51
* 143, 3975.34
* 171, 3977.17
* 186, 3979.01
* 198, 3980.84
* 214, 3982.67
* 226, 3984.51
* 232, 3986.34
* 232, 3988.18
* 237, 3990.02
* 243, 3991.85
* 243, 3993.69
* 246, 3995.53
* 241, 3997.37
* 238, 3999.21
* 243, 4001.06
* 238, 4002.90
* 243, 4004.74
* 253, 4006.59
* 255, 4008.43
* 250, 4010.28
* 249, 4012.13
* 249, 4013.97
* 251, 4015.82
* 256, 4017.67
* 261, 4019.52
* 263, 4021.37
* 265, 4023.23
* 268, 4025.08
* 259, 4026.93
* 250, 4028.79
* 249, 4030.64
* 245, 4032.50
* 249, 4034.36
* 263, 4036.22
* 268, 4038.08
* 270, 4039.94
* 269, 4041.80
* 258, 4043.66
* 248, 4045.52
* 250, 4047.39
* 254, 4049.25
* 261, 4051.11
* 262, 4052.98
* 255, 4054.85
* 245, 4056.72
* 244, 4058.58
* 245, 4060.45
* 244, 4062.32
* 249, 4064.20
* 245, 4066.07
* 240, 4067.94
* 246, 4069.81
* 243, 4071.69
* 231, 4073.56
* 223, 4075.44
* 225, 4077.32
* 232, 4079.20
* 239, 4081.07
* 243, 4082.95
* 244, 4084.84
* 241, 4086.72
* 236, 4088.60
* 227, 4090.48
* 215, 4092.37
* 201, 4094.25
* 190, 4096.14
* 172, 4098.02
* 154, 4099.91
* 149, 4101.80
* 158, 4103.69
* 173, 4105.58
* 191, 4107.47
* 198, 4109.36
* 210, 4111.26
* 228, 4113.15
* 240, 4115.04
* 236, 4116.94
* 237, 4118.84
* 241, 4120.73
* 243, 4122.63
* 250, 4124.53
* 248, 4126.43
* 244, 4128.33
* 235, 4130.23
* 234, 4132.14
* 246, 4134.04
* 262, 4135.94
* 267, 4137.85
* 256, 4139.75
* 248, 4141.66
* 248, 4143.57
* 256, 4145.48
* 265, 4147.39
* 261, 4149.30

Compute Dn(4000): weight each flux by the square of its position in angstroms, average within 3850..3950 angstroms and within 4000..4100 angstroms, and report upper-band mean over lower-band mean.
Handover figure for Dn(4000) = 1.41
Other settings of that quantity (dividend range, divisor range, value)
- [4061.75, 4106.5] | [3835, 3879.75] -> 1.36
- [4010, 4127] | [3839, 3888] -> 1.46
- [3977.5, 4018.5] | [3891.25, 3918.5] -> 1.25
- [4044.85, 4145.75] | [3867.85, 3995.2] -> 1.39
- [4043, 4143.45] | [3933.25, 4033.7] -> 1.18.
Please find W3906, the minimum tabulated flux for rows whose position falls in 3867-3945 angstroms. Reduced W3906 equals 123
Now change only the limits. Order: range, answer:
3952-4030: 89.4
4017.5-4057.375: 245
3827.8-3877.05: 104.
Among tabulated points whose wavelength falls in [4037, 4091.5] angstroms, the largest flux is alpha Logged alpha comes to 270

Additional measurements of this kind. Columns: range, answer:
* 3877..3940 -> 223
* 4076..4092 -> 244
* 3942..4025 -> 265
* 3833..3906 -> 215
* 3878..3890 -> 168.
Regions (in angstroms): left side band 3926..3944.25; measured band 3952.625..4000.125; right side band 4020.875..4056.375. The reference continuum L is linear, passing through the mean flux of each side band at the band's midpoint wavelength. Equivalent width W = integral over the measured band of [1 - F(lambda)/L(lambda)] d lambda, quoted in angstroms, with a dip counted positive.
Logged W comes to 4.98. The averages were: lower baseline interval 166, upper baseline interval 258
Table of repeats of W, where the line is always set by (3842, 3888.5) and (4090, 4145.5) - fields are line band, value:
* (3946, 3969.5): 3.4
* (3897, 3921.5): -2.8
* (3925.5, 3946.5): 2.3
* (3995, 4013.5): -3.9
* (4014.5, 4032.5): -4.4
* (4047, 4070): -4.1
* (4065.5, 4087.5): -2.3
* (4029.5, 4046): -3.9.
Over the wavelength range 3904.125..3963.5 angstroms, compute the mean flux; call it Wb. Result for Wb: 192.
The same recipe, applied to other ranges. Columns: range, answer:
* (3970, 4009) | 212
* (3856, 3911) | 181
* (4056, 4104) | 223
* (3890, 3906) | 178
